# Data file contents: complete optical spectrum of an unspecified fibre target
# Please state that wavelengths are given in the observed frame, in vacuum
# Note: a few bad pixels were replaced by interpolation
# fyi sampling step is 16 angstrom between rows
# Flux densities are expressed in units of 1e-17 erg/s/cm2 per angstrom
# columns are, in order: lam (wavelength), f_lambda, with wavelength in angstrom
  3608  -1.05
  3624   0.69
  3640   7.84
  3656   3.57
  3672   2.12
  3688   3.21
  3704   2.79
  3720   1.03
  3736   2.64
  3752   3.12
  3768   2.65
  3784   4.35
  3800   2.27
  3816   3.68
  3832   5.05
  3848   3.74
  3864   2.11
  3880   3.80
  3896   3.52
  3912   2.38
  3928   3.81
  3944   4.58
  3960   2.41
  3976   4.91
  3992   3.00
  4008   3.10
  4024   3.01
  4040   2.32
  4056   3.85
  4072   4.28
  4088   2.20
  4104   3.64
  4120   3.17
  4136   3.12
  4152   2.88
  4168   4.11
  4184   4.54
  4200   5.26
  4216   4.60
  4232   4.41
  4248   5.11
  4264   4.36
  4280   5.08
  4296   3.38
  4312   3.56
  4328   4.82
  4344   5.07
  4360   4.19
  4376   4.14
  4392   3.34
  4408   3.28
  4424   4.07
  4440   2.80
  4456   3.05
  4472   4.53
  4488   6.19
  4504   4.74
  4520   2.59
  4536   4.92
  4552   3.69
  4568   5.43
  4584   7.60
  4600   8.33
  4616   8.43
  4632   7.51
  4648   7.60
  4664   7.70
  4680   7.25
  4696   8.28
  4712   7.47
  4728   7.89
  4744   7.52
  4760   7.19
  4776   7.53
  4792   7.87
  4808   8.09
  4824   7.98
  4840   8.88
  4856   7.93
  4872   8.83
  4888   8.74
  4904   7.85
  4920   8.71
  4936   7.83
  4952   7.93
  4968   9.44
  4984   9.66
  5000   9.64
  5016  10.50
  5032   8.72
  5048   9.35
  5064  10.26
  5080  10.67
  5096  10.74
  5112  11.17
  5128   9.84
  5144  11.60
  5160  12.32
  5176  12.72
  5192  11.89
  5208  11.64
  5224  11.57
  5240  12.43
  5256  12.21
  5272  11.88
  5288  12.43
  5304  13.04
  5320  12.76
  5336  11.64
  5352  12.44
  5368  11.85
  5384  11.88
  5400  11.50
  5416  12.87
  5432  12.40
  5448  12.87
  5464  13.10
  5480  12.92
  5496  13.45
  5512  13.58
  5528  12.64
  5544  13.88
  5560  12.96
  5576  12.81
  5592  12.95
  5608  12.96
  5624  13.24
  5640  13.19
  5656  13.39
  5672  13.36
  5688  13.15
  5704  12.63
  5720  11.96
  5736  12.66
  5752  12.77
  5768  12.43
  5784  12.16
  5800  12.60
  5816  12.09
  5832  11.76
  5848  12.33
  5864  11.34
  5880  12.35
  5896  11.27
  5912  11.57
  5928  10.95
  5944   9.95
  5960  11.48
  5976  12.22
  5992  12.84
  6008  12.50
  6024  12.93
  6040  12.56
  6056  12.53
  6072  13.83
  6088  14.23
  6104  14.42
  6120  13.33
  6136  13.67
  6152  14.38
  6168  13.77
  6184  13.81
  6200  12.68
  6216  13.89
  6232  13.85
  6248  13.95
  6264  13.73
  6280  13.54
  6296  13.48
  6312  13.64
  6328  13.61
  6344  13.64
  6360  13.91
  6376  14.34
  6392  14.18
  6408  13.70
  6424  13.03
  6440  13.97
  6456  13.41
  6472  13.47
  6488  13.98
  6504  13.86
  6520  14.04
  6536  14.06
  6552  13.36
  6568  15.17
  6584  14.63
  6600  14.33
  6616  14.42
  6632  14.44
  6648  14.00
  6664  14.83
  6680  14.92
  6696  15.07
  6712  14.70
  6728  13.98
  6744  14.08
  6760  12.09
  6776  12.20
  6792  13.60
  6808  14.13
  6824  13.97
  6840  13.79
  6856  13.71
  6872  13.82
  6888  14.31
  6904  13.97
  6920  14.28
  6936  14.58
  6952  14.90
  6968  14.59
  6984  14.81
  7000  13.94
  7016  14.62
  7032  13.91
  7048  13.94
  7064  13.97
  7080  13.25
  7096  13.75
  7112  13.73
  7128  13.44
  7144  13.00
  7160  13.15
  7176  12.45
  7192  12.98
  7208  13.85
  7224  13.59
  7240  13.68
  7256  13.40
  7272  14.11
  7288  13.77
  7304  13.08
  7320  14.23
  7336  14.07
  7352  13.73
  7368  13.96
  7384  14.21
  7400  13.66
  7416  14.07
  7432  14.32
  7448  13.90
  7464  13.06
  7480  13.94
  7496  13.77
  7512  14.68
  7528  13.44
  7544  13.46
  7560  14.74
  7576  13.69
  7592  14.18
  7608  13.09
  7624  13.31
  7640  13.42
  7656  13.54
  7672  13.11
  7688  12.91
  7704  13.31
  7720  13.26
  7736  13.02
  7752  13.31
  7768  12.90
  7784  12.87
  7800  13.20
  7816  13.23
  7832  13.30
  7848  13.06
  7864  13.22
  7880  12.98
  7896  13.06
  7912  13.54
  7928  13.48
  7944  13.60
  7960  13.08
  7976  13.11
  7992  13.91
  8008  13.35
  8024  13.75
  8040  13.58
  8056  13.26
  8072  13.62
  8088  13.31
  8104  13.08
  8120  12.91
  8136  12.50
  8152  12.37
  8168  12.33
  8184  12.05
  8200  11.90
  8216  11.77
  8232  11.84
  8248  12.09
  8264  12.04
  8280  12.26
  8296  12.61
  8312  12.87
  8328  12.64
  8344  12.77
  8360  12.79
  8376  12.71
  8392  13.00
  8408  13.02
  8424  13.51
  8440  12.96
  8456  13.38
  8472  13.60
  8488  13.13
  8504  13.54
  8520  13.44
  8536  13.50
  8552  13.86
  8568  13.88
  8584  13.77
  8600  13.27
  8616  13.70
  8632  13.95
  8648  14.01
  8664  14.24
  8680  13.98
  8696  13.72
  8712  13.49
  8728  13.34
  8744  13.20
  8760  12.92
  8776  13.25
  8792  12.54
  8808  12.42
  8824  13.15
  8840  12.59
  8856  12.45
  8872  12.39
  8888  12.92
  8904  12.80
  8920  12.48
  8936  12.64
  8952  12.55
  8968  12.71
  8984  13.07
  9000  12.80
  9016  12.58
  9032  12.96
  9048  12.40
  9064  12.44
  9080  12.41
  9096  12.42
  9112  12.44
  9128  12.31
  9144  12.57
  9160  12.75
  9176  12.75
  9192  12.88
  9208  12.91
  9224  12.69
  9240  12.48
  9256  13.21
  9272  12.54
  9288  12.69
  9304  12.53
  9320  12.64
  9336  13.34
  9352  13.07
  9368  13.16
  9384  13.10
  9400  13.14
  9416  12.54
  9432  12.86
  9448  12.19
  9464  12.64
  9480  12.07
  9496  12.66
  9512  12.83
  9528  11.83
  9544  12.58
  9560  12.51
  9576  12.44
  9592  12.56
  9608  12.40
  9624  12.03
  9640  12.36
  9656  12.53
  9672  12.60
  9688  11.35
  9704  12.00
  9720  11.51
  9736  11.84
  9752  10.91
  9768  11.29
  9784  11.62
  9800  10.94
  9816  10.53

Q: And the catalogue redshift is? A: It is 0.15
